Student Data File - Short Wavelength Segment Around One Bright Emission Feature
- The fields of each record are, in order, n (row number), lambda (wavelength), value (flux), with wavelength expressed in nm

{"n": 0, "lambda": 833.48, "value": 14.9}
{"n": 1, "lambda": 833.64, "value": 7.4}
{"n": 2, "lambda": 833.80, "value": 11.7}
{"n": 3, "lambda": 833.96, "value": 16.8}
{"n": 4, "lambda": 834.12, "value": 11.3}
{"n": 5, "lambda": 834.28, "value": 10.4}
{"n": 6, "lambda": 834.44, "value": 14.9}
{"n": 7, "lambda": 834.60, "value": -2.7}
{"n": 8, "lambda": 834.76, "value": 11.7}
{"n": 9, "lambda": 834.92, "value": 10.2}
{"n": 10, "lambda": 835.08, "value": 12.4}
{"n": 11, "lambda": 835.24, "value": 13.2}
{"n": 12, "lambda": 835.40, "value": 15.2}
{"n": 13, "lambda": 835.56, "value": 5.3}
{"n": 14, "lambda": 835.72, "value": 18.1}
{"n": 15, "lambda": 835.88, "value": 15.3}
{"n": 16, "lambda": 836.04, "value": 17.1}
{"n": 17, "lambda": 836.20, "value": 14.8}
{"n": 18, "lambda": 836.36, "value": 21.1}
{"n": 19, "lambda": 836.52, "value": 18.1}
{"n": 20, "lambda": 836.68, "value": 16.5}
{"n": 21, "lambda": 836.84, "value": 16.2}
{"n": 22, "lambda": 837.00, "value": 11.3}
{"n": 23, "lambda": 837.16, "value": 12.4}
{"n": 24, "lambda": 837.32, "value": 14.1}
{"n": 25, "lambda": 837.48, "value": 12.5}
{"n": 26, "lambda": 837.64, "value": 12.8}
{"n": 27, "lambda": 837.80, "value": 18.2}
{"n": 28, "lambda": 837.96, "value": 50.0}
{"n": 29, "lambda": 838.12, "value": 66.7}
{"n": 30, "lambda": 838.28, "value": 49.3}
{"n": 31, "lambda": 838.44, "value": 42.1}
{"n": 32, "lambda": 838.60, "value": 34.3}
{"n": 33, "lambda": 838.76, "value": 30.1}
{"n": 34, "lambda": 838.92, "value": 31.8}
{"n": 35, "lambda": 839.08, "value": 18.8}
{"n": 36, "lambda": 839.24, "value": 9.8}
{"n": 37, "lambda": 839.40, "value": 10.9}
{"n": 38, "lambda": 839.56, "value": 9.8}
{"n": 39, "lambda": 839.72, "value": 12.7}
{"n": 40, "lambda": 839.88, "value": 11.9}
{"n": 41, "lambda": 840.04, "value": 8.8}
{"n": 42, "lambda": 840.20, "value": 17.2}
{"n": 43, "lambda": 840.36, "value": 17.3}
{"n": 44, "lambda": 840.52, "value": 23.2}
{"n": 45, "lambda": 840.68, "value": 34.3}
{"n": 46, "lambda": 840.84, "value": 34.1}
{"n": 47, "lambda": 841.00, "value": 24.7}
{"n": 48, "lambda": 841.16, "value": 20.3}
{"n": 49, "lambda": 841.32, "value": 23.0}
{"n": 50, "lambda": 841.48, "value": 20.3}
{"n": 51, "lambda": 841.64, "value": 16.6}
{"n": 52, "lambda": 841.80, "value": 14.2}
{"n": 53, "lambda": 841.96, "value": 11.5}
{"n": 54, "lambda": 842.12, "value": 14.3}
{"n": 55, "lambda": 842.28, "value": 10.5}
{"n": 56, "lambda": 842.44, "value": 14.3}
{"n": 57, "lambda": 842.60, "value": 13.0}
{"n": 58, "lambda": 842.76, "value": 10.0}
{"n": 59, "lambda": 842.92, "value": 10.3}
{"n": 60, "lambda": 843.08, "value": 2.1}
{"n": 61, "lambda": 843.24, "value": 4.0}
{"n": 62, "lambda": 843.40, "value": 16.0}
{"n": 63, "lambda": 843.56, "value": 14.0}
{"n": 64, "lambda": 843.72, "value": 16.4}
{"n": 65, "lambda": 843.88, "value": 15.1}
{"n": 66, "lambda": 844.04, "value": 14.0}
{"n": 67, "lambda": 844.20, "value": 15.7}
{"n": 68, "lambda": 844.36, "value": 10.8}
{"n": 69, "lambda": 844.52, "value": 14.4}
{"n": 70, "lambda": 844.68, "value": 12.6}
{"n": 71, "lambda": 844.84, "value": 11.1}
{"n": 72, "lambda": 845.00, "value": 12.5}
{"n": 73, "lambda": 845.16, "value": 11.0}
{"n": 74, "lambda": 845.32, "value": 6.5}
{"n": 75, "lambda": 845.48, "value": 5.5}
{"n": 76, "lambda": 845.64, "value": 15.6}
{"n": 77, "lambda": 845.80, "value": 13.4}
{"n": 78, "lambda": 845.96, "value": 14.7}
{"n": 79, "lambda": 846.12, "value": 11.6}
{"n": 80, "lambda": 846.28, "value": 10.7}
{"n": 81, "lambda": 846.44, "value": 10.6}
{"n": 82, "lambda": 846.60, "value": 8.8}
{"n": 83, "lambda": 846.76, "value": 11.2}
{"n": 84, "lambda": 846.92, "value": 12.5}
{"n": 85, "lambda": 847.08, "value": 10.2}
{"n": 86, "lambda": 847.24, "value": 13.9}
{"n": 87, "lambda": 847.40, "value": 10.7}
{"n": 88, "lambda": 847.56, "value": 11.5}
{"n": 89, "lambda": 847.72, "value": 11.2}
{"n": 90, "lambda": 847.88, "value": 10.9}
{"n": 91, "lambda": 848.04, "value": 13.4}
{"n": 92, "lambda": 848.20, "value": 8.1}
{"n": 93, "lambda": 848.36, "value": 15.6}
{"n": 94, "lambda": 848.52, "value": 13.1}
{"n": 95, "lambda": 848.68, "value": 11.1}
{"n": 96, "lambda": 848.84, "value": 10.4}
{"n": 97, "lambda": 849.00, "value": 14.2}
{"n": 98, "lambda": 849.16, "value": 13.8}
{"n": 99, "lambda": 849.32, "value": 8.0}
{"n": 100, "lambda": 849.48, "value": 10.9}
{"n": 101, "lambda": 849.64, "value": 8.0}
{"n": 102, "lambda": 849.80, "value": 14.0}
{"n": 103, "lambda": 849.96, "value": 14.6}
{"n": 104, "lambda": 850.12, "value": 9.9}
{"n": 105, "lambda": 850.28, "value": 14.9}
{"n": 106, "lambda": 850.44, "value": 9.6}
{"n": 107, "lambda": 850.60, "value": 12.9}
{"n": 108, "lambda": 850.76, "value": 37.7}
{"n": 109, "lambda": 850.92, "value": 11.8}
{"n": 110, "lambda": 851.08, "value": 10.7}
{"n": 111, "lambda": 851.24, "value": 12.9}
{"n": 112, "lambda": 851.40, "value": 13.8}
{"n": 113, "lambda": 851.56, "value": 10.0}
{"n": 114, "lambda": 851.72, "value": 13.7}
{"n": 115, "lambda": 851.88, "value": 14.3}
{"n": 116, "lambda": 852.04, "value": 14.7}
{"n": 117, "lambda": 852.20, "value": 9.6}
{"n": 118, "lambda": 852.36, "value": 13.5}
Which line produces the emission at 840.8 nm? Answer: [N II]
